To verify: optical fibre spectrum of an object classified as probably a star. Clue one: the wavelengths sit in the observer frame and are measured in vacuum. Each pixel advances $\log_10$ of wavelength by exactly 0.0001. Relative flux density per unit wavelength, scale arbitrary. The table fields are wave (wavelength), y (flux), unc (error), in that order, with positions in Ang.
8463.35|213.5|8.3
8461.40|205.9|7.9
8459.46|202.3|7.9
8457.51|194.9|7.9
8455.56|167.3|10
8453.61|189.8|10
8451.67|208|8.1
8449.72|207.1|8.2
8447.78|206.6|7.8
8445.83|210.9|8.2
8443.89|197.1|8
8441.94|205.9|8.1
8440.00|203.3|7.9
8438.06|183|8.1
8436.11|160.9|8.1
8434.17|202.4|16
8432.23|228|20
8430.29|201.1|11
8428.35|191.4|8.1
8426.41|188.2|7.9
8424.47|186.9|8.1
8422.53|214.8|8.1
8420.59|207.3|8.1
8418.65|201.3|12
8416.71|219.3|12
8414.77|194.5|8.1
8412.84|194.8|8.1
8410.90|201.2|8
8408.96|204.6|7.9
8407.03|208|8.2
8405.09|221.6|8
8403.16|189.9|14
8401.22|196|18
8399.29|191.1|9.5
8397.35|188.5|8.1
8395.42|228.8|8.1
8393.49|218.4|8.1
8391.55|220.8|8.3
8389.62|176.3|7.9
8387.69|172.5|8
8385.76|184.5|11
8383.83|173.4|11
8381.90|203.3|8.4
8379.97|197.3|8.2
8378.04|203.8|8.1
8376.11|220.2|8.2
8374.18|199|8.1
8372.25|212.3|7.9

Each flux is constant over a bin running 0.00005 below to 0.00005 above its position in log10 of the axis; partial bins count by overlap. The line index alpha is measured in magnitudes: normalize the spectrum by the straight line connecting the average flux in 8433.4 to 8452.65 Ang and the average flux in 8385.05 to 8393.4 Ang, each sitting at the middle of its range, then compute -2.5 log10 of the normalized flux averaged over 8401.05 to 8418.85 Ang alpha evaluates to -0.05 mag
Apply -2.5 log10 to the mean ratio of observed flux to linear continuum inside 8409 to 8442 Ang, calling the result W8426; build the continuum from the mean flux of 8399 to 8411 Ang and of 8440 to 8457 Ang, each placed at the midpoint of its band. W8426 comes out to 0.01 mag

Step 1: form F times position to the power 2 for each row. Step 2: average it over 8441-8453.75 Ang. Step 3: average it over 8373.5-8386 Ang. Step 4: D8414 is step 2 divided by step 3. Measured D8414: 1.0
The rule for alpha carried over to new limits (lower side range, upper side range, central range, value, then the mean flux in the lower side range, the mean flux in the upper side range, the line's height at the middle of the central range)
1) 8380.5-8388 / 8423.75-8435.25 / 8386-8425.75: -0.05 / 185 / 200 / 192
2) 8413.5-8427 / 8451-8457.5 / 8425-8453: -0.03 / 202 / 188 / 195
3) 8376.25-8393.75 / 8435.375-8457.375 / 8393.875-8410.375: -0.05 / 195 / 195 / 195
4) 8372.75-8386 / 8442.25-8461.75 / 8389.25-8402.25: -0.03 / 199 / 199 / 199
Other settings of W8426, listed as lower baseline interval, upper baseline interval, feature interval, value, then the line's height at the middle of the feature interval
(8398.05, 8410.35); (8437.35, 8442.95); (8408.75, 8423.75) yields -0.022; 200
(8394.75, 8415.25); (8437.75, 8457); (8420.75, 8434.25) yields -0.013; 200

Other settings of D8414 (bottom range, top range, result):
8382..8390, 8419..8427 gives 1.12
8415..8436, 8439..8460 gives 0.99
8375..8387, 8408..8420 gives 1.04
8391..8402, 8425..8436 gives 0.97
